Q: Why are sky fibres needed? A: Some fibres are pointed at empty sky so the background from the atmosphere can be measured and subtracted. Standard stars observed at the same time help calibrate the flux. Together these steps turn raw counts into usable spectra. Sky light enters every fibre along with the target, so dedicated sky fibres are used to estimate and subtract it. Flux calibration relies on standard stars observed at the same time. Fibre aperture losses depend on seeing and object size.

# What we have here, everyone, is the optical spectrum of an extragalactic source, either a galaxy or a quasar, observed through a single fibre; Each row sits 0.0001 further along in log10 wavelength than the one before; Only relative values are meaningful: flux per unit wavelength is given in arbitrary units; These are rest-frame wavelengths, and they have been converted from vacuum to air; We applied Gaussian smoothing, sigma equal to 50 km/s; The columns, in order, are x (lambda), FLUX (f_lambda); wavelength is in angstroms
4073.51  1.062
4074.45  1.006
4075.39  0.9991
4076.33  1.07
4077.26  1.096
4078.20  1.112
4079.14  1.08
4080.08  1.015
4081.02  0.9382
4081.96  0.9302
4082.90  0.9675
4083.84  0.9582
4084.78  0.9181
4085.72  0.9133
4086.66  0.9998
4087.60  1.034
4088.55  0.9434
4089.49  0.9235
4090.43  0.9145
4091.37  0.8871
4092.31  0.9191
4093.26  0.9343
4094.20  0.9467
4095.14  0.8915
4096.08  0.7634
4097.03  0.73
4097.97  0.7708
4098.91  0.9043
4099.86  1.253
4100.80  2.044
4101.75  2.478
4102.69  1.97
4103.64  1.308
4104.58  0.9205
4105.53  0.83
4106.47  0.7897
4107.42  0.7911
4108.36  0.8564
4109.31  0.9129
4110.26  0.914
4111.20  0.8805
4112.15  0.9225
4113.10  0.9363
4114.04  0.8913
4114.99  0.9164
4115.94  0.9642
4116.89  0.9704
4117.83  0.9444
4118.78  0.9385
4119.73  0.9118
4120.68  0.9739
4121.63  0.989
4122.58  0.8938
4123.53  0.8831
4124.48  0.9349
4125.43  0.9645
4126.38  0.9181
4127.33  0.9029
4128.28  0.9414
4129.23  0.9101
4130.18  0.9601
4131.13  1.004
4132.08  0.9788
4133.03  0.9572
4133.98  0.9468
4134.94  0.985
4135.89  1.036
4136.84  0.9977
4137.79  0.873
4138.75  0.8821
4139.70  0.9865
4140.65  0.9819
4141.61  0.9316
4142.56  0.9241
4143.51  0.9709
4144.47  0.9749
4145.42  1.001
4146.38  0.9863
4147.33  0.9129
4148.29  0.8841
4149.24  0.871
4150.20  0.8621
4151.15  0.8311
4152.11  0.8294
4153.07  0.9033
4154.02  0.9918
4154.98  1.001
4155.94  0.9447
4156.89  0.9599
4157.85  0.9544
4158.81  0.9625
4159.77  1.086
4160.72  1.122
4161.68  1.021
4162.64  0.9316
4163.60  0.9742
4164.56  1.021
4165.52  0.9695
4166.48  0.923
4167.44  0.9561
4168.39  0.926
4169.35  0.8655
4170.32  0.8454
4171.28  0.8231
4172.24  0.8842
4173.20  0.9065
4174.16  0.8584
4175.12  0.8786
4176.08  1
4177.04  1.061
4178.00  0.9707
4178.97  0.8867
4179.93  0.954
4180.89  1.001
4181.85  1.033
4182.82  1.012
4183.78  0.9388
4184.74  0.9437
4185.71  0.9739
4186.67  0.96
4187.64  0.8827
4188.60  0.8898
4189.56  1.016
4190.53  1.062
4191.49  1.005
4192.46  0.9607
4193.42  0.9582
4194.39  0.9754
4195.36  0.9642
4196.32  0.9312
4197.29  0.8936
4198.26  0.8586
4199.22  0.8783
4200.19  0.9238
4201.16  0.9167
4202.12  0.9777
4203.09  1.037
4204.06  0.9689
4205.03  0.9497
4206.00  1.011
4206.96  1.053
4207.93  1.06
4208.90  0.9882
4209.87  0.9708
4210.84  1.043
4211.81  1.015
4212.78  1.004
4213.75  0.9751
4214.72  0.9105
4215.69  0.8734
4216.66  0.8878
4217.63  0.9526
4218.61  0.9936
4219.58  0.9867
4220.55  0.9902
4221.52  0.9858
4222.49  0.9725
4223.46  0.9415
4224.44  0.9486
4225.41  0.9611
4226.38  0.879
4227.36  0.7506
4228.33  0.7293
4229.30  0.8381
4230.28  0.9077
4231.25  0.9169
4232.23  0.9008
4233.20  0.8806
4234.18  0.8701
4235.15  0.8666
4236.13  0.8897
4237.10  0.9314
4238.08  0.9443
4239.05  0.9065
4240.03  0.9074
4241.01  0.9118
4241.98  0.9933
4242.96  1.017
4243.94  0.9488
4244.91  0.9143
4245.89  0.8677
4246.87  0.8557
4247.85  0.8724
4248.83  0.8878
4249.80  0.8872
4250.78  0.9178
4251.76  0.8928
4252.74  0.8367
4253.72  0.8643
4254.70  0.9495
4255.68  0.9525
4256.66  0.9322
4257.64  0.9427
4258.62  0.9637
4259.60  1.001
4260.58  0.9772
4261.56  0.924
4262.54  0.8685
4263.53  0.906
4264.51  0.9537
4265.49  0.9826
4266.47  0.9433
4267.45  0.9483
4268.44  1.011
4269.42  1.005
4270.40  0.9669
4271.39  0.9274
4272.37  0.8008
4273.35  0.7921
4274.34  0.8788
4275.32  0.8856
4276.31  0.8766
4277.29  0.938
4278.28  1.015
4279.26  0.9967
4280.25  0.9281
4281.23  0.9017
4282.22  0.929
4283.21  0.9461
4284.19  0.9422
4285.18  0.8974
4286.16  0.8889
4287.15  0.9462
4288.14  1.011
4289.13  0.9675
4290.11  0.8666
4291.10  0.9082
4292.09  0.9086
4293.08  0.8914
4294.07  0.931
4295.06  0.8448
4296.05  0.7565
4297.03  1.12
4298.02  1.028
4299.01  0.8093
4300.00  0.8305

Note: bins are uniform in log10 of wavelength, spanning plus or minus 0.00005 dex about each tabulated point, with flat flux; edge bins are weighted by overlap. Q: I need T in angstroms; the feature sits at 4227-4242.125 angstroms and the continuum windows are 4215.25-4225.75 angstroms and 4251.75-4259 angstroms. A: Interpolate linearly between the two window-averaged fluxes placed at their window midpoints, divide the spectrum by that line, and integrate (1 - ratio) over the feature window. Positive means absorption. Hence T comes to 0.91 angstroms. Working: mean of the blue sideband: 0.954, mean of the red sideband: 0.918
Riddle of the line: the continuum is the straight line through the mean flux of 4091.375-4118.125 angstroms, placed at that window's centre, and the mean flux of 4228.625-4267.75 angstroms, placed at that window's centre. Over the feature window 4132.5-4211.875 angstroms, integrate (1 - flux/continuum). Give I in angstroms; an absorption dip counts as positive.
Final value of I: 2.4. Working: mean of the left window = 1.05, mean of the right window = 0.916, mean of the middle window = 0.955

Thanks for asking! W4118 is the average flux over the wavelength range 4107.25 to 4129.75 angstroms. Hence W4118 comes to 0.921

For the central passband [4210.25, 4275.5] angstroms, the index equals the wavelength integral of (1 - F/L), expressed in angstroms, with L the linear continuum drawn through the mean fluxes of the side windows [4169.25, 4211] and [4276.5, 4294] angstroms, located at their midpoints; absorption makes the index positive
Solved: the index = 1.44 angstroms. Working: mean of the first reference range 0.954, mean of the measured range 0.922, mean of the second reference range 0.933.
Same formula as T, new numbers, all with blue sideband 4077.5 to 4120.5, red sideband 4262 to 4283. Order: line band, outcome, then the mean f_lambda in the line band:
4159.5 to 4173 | 0.43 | 0.95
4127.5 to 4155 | 1.50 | 0.941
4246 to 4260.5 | 0.38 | 0.912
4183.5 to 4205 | 0.36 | 0.951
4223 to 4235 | 0.91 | 0.876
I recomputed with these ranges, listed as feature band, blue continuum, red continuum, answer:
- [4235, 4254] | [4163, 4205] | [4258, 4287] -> 0.6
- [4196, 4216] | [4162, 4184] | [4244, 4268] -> -0.7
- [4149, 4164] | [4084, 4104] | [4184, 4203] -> 0.8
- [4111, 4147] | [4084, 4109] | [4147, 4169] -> 2.0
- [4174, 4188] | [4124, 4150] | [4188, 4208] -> 0.0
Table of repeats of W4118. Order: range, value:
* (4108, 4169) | 0.945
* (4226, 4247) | 0.893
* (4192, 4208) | 0.958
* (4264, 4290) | 0.933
